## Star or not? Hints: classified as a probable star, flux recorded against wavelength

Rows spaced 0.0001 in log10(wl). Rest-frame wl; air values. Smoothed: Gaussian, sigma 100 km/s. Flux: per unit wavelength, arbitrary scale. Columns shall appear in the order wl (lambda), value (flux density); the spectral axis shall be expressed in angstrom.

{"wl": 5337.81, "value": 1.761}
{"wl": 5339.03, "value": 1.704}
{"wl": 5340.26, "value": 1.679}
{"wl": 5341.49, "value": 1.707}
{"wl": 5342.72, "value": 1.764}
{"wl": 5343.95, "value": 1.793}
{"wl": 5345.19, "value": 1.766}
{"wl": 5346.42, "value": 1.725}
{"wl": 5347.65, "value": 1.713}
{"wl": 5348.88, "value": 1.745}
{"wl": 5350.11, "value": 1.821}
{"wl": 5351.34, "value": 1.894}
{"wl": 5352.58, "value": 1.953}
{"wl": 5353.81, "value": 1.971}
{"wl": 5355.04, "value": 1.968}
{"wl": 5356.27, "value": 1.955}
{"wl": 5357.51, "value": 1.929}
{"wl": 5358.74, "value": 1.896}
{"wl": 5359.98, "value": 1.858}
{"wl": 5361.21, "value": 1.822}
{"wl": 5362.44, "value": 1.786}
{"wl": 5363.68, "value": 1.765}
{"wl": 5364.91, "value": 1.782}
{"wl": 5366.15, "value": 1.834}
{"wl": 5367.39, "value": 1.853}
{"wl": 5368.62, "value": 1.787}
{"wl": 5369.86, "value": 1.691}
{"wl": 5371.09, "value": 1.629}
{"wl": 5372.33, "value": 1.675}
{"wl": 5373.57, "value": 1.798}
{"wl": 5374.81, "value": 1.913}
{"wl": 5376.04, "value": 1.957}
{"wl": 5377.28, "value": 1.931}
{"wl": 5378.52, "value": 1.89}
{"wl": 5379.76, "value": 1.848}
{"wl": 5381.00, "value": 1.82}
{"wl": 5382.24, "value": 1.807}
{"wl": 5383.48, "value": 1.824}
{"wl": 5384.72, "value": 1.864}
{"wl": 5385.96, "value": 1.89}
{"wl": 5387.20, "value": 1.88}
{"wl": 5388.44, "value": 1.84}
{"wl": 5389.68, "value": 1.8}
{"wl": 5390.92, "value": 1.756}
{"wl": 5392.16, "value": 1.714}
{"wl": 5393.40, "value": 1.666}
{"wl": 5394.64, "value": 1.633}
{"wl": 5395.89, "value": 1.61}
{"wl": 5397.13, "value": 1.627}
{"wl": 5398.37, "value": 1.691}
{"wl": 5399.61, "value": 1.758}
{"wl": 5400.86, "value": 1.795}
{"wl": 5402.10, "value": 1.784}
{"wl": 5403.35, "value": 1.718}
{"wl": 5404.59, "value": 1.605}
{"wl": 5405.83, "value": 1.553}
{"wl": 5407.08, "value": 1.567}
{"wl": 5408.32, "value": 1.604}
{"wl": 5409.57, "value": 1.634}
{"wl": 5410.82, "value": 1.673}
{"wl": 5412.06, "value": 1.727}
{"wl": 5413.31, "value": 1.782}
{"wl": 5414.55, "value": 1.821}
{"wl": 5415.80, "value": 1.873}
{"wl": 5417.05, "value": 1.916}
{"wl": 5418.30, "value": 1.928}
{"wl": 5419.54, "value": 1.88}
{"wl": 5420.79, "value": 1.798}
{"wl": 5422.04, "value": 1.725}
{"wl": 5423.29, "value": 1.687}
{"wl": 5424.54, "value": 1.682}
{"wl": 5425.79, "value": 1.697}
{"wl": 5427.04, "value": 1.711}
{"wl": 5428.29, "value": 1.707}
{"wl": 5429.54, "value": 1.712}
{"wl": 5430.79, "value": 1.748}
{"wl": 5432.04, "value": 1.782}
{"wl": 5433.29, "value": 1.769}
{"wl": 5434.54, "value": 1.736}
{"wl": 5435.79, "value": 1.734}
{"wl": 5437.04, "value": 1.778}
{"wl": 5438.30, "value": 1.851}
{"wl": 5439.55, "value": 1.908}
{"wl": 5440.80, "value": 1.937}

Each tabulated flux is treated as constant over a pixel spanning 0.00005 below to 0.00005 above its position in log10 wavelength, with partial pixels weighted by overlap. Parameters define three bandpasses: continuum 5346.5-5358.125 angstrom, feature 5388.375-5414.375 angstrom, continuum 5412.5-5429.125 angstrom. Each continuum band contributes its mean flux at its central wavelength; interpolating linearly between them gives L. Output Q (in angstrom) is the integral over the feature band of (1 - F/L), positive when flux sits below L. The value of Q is 1.7 angstrom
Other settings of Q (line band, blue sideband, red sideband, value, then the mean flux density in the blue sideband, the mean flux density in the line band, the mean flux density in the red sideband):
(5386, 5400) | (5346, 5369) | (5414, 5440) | 0.6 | 1.85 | 1.73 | 1.78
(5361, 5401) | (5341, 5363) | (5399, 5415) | -0.5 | 1.84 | 1.79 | 1.69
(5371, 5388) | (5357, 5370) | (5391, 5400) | -0.9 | 1.82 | 1.84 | 1.68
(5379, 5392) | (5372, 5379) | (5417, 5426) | 0.1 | 1.87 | 1.83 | 1.78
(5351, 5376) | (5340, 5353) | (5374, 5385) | -0.2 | 1.78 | 1.84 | 1.87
